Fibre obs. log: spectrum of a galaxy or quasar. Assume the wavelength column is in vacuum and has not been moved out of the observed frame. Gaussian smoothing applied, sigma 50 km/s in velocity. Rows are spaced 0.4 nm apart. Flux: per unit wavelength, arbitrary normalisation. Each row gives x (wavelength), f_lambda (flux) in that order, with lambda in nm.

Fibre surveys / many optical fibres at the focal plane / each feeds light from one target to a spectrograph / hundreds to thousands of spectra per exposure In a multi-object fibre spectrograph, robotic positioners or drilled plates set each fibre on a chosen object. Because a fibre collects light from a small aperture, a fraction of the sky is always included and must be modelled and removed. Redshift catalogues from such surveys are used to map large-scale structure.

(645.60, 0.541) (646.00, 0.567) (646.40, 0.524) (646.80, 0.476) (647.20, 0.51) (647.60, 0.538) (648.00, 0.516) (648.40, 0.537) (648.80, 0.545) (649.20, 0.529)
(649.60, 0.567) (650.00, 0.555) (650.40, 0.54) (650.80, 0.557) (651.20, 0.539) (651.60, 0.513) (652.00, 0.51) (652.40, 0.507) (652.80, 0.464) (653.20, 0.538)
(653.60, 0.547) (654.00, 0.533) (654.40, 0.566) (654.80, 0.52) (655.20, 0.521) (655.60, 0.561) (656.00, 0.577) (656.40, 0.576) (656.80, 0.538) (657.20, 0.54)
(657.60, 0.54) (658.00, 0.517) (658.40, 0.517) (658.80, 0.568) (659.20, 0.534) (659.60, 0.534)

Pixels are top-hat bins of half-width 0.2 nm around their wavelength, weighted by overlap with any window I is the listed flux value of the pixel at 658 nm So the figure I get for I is 0.517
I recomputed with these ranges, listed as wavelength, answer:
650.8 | 0.557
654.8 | 0.52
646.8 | 0.476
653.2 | 0.538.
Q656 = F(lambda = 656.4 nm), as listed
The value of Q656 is 0.576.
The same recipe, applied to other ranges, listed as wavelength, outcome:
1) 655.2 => 0.521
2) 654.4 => 0.566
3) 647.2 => 0.51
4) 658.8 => 0.568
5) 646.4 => 0.524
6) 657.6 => 0.54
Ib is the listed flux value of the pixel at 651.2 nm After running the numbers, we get 0.539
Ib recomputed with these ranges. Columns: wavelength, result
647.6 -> 0.538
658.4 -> 0.517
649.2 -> 0.529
